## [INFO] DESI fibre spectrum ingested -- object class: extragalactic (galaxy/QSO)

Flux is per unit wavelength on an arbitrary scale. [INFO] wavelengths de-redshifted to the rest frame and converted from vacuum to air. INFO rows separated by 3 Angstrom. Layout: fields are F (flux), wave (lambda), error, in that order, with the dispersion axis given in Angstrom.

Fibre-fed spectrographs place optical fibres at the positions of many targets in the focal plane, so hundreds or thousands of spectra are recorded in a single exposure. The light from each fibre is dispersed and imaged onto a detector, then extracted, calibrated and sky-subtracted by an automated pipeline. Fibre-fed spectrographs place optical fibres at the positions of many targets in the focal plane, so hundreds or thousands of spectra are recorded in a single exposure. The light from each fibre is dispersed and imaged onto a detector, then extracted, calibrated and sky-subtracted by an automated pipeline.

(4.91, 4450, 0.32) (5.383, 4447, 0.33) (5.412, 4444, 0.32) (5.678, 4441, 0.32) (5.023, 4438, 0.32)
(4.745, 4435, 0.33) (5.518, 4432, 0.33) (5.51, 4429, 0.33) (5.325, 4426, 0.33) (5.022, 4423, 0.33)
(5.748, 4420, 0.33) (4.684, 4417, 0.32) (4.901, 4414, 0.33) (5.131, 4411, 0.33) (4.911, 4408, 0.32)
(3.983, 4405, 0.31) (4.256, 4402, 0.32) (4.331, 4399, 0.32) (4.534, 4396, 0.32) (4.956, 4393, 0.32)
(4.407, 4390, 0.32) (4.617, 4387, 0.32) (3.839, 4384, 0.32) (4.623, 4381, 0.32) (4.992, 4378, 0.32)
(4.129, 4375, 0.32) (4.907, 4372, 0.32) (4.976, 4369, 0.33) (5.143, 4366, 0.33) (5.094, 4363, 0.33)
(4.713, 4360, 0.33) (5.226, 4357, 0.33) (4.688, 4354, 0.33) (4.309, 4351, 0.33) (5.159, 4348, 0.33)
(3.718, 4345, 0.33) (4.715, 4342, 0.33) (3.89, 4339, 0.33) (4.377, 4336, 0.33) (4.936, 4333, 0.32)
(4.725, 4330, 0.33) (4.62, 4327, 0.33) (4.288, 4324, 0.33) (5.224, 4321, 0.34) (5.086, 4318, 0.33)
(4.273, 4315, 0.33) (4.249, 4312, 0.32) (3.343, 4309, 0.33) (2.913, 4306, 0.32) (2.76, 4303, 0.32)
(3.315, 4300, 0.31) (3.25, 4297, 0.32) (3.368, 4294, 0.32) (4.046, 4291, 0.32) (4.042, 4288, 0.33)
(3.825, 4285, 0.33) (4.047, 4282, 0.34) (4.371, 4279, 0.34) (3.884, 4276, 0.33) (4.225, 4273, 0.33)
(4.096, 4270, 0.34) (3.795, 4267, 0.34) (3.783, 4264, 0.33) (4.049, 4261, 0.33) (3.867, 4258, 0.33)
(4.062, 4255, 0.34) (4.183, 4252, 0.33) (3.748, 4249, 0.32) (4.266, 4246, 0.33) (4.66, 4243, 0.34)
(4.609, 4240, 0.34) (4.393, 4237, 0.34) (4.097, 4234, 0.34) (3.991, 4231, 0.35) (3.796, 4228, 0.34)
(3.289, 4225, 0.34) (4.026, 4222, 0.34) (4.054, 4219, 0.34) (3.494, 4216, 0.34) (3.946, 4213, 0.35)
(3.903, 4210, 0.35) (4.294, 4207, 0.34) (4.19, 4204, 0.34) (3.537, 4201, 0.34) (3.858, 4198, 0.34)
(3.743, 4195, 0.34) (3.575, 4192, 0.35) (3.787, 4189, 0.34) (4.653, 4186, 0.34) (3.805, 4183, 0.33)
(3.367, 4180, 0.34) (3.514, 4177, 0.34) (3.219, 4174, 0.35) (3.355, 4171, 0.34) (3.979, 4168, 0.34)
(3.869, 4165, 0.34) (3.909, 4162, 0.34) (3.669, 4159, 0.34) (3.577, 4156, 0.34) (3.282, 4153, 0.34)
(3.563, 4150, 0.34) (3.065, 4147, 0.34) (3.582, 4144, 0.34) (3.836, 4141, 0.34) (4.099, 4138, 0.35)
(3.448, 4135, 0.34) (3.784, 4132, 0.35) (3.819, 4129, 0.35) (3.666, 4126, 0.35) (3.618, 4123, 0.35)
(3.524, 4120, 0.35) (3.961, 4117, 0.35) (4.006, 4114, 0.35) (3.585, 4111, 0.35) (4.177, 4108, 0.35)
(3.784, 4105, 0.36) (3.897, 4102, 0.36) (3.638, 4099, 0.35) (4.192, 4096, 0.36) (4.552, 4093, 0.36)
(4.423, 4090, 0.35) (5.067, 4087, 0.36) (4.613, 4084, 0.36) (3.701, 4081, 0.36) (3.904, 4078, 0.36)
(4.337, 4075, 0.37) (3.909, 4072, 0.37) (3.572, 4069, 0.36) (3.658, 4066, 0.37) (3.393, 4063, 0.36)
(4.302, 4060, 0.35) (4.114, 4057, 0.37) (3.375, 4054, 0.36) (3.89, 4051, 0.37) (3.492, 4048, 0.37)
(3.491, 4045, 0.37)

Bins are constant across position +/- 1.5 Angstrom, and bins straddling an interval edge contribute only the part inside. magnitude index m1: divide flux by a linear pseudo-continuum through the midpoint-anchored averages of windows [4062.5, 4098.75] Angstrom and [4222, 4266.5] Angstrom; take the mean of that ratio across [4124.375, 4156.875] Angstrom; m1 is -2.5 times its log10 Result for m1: 0.14 mag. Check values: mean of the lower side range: 4.11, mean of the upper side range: 4.05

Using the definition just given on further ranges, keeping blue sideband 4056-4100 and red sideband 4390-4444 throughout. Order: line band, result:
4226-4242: 0.08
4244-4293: 0.14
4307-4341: 0.07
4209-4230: 0.18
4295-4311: 0.42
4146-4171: 0.19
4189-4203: 0.18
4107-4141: 0.12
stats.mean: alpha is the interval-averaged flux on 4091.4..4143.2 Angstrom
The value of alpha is 3.86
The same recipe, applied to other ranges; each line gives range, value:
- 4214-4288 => 4.03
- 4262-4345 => 4.05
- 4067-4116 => 4.08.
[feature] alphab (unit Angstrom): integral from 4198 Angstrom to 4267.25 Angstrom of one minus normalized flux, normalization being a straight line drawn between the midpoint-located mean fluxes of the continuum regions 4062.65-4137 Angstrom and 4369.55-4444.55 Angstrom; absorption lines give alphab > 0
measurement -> 5.2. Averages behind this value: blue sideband 3.94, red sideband 4.84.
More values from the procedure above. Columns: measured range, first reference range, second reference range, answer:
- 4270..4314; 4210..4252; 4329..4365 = 6.4 Angstrom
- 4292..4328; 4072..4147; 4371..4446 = 5.3 Angstrom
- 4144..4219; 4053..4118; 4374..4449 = 9.6 Angstrom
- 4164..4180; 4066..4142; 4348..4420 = 2.2 Angstrom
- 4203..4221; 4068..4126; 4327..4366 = 1.4 Angstrom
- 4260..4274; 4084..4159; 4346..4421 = 1.1 Angstrom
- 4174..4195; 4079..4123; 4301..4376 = 2.3 Angstrom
